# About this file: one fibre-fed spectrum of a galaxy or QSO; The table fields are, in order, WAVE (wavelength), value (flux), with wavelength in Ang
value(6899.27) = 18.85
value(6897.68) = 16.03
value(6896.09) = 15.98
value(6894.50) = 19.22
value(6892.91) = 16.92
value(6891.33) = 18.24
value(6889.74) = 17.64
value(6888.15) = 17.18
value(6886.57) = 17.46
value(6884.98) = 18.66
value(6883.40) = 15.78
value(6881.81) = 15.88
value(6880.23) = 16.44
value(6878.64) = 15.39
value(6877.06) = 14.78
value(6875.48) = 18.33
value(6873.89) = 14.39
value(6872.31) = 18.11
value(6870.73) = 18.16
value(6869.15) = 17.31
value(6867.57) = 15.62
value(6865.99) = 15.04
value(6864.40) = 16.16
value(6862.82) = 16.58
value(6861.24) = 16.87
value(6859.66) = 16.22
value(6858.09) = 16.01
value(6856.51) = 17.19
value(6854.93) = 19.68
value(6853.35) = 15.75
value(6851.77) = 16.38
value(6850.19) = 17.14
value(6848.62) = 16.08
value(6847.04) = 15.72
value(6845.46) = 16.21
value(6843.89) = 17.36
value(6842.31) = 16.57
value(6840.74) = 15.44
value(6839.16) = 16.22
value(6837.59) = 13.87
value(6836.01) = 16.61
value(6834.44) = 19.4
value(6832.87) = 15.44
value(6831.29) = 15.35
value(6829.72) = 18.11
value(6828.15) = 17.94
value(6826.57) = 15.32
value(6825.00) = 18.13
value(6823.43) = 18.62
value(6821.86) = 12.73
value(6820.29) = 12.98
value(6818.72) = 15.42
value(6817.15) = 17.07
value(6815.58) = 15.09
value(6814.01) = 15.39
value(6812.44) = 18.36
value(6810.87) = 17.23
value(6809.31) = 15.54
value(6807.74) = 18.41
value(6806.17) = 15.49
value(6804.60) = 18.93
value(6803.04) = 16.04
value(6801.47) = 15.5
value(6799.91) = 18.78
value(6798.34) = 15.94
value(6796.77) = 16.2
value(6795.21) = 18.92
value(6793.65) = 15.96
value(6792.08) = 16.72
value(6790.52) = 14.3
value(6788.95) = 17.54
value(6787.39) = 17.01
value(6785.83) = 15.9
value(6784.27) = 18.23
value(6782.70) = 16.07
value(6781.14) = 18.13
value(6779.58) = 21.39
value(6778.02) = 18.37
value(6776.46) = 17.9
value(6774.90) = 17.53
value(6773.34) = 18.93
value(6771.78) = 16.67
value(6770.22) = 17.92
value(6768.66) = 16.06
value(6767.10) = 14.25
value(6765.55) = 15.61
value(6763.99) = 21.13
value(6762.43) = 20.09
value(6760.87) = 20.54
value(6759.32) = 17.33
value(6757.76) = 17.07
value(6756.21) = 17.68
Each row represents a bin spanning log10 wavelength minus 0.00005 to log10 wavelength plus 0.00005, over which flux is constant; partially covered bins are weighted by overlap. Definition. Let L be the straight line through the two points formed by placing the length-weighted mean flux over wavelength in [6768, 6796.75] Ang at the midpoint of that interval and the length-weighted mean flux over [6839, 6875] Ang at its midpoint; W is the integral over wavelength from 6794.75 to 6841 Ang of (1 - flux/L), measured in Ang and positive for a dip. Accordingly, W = 1.4 Ang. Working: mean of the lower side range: 17.4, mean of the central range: 16.5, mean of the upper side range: 16.6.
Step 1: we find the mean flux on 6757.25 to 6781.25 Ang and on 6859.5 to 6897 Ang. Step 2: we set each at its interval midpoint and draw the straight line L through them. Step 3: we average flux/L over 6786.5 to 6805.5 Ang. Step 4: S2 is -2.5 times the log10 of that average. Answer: 0.06 mag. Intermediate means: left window 18.1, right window 16.8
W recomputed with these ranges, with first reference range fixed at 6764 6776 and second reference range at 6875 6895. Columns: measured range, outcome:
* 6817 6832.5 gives 0.8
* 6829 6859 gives 0.8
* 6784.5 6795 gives 0.3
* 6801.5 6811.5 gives 0.1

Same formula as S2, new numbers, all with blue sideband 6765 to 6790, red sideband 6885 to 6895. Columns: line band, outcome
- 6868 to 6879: 0.07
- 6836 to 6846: 0.10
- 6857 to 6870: 0.09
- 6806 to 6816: 0.05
